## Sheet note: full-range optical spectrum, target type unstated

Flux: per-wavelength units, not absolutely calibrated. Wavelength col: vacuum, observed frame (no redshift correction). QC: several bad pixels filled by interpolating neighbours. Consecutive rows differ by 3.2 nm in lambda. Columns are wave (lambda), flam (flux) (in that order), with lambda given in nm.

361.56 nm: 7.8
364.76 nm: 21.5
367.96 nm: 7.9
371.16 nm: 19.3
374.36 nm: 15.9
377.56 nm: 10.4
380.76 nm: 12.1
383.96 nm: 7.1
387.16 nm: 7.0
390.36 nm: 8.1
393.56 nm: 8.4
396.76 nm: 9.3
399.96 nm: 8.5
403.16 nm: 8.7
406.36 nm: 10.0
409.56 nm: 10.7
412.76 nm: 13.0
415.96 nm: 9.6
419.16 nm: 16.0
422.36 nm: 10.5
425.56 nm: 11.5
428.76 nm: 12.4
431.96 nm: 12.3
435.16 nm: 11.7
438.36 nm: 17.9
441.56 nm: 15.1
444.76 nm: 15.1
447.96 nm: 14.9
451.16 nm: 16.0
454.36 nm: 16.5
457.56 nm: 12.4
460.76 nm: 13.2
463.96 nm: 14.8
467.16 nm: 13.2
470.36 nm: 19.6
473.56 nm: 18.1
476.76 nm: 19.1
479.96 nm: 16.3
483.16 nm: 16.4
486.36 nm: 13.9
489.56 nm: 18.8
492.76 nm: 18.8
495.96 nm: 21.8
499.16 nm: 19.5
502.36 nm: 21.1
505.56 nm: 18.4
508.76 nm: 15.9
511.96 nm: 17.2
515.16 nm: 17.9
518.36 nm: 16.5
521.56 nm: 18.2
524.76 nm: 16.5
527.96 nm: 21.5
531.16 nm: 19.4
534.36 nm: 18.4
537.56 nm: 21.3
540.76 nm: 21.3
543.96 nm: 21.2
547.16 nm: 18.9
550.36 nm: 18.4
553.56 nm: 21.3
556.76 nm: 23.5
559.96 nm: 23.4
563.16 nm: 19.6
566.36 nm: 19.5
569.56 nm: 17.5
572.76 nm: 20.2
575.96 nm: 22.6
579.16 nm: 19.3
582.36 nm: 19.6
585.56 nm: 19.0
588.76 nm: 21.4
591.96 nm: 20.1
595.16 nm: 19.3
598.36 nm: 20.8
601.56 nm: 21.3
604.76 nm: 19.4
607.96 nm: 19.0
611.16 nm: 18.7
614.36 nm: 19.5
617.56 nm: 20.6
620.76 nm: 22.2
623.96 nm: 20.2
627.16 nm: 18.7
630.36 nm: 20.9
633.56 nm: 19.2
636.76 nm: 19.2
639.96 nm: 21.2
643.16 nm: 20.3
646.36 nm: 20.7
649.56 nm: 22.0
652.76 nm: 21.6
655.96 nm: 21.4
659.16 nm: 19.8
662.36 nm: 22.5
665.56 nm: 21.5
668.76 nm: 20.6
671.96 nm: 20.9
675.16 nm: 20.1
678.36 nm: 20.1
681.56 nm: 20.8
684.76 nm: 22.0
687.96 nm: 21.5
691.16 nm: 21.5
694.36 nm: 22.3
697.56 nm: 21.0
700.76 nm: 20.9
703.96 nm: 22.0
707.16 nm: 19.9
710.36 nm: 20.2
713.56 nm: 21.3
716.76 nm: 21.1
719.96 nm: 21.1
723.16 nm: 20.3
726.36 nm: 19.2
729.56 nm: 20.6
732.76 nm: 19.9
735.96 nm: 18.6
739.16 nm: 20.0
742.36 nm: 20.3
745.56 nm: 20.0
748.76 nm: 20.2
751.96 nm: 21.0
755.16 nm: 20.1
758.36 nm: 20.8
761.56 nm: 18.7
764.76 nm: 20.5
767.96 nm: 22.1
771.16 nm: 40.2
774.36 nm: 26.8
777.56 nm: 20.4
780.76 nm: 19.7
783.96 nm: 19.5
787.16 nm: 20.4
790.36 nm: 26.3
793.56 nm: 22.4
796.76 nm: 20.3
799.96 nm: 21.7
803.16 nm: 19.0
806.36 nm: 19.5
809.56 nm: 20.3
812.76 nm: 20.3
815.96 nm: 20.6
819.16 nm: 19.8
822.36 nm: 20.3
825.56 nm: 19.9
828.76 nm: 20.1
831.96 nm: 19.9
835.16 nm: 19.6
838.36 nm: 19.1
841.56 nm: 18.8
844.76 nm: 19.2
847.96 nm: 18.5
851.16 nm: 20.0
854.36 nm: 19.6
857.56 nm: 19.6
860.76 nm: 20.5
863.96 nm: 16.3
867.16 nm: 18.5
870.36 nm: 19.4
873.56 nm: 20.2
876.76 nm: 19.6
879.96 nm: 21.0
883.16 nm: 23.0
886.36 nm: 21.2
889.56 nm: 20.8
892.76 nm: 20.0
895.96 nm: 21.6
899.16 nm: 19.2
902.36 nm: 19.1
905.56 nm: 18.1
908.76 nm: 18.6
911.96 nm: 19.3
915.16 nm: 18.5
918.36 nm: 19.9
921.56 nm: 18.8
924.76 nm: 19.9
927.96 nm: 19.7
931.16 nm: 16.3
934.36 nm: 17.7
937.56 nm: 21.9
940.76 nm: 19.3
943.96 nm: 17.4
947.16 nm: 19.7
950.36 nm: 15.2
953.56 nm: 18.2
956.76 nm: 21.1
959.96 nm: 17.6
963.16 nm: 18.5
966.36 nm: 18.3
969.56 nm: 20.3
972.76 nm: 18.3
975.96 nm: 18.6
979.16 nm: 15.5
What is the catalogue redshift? 0.17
